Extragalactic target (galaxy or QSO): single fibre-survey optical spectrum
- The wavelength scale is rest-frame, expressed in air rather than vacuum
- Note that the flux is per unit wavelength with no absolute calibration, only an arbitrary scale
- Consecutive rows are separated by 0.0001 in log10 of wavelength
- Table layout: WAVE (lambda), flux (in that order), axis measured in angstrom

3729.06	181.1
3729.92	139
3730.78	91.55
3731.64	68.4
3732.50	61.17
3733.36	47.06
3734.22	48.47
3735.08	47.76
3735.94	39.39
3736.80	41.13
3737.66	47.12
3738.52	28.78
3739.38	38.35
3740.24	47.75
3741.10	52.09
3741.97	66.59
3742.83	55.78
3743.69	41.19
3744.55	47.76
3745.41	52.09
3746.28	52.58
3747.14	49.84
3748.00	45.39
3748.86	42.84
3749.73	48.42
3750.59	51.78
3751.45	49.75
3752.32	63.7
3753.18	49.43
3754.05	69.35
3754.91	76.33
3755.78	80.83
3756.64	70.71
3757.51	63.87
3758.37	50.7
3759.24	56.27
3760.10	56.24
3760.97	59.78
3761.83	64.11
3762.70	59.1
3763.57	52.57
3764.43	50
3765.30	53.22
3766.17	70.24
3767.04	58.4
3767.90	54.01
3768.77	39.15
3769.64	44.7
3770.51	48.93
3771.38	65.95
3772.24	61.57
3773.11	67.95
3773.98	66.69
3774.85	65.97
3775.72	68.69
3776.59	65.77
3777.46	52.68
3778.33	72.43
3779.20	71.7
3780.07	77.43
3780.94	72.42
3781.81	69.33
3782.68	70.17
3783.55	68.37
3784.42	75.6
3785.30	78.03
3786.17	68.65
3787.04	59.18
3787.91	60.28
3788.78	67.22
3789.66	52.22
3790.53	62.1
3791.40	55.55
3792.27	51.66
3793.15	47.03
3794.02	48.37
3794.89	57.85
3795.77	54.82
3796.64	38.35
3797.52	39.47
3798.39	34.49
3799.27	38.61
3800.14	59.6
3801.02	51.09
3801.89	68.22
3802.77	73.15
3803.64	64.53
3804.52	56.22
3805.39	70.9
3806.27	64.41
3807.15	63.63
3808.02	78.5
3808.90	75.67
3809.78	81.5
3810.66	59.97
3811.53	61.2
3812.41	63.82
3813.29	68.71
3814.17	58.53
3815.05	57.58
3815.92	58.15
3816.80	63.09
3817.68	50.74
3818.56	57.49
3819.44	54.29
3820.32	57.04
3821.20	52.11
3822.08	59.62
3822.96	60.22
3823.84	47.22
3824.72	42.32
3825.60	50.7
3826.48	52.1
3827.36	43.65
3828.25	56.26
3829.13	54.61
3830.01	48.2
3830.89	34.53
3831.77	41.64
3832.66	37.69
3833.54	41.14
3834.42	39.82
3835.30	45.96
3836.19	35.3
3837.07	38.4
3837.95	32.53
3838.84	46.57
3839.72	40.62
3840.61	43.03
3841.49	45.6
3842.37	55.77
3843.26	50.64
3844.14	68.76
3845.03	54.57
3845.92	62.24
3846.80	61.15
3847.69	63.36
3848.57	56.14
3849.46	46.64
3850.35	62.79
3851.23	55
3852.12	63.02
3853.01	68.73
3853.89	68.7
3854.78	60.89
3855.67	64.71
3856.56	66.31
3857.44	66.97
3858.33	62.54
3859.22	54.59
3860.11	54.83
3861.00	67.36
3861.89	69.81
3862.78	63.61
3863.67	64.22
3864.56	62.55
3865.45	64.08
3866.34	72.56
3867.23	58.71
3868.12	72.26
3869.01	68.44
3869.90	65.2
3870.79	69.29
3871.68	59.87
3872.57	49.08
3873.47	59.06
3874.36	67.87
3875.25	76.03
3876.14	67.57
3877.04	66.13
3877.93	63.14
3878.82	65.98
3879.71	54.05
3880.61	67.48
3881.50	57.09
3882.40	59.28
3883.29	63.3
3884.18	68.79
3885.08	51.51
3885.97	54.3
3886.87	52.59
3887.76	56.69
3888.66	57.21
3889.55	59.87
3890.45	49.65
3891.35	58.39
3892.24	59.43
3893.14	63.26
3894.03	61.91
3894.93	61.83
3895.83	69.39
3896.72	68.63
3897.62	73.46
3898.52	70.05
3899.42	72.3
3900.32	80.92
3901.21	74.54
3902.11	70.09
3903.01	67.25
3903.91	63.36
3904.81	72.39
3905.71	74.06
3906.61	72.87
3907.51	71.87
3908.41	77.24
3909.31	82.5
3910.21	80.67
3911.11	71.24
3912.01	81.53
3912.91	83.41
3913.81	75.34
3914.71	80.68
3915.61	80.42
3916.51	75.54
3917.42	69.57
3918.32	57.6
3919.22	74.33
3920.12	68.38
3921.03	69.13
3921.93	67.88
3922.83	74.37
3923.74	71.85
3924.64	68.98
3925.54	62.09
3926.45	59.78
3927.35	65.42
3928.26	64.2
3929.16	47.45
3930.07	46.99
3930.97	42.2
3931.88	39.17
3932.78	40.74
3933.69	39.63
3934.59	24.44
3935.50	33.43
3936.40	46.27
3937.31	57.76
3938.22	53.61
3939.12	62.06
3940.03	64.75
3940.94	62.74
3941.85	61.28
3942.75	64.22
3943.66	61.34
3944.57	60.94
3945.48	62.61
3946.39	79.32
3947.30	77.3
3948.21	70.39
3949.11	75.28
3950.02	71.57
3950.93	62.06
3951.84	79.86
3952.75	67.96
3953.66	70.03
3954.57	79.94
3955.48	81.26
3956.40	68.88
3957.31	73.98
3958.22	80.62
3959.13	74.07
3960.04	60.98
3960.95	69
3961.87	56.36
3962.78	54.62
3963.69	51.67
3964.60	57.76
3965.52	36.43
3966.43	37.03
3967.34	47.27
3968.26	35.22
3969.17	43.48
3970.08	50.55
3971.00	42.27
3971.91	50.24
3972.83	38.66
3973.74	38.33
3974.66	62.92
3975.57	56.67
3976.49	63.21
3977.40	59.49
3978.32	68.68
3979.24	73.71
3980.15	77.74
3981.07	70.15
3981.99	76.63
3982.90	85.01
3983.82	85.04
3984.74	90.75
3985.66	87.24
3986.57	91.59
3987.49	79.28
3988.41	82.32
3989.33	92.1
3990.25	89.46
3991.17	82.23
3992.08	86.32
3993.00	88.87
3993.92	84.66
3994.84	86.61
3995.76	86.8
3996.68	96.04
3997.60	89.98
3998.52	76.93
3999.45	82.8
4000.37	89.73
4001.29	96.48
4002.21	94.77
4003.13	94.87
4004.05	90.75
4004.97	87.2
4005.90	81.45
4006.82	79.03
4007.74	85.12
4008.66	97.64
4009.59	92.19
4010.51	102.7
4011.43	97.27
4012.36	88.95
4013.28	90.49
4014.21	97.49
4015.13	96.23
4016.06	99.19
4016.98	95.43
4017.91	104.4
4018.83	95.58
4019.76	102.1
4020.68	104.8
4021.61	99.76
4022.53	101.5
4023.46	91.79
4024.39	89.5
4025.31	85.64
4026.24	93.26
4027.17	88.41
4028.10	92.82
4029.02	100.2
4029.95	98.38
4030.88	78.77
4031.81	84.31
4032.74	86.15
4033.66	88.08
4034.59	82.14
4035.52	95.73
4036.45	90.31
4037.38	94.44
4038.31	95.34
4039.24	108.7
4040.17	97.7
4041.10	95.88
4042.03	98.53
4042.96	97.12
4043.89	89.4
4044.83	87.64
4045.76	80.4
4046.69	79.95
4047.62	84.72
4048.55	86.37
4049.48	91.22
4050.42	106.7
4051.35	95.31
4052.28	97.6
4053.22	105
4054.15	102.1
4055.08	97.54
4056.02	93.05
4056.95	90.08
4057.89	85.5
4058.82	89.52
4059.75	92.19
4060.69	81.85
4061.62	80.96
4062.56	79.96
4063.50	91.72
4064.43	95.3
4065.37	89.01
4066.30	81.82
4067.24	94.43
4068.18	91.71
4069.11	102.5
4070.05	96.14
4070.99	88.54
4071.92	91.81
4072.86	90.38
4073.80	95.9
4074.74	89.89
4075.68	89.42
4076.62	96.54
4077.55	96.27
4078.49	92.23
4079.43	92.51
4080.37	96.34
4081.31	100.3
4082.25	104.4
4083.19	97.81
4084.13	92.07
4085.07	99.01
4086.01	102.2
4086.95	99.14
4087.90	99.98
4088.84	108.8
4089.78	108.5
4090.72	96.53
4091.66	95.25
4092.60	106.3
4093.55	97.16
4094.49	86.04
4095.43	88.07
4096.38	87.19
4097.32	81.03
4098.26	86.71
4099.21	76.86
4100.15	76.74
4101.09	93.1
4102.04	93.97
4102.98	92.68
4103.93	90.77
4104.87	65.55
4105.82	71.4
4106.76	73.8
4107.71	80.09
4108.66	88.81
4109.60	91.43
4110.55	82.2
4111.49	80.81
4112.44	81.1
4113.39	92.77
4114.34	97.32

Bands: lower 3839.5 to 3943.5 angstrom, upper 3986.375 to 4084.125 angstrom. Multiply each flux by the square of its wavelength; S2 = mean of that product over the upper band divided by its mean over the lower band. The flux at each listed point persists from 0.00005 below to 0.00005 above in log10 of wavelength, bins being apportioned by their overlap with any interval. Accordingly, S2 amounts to 1.58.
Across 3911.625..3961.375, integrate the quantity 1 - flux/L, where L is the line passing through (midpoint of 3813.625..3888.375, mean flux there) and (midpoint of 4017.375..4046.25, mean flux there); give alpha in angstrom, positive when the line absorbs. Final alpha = 6.2 angstrom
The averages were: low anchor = 56.9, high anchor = 93.5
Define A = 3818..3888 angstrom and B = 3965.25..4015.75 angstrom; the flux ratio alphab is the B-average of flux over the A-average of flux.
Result 1.36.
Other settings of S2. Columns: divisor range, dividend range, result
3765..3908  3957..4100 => 1.59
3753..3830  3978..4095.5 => 1.74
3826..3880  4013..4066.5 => 1.79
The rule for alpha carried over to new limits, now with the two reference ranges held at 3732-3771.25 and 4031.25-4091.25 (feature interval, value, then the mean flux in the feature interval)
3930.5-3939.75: 3.9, 44.4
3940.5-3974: 7.9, 61.1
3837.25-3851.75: 2.8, 52.6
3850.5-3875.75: 1.4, 64.2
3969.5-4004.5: 2.8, 77.3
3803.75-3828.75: 0.8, 59.5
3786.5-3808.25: 1.0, 56.6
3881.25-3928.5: 3.4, 68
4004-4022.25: -1.5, 94.6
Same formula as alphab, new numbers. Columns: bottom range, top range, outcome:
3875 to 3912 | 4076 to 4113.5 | 1.38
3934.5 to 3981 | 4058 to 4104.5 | 1.54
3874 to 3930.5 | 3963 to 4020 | 1.16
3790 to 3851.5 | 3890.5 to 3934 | 1.24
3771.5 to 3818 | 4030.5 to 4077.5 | 1.47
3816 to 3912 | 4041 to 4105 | 1.55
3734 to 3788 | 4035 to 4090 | 1.62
